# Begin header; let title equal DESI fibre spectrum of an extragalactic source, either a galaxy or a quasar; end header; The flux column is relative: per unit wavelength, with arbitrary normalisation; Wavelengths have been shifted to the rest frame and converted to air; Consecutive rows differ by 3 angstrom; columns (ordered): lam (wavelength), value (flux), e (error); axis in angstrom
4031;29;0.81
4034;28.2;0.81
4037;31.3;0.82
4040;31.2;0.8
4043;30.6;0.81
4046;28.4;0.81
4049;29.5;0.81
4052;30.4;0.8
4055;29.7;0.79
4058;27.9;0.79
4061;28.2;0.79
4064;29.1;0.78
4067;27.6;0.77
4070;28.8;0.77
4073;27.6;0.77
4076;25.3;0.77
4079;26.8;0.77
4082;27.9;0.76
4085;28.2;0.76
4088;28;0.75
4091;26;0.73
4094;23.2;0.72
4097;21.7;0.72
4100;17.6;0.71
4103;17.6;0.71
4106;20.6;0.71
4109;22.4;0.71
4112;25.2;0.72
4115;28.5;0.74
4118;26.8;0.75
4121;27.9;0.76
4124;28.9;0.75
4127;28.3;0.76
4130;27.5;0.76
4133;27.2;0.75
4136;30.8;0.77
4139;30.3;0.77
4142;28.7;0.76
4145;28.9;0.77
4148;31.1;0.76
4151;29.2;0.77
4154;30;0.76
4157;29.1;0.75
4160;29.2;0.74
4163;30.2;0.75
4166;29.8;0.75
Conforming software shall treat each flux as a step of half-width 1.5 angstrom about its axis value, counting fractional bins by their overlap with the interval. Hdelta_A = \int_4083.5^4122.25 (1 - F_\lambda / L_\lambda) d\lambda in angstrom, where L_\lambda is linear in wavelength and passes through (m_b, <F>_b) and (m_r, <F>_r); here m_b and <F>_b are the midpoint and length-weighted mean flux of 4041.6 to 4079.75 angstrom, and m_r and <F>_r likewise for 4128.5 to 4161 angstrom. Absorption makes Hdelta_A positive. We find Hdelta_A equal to 6.4 angstrom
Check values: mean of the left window 28.5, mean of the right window 29.3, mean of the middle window 24.1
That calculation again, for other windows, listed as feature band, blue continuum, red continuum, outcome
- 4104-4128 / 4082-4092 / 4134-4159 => 2.3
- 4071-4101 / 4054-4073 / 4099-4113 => -1.3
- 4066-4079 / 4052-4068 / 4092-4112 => -0.4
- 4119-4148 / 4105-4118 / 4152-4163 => -2.0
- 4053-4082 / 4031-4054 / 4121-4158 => 1.7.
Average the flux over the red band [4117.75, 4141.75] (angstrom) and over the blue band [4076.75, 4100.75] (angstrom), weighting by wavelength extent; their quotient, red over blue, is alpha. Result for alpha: 1.1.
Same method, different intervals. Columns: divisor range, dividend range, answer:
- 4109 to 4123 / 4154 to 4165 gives 1.11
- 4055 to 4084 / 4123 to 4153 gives 1.05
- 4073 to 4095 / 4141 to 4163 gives 1.11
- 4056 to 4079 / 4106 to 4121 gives 0.92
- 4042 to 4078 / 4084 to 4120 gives 0.83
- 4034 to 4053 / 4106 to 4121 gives 0.85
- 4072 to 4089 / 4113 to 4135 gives 1.02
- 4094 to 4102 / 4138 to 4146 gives 1.45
